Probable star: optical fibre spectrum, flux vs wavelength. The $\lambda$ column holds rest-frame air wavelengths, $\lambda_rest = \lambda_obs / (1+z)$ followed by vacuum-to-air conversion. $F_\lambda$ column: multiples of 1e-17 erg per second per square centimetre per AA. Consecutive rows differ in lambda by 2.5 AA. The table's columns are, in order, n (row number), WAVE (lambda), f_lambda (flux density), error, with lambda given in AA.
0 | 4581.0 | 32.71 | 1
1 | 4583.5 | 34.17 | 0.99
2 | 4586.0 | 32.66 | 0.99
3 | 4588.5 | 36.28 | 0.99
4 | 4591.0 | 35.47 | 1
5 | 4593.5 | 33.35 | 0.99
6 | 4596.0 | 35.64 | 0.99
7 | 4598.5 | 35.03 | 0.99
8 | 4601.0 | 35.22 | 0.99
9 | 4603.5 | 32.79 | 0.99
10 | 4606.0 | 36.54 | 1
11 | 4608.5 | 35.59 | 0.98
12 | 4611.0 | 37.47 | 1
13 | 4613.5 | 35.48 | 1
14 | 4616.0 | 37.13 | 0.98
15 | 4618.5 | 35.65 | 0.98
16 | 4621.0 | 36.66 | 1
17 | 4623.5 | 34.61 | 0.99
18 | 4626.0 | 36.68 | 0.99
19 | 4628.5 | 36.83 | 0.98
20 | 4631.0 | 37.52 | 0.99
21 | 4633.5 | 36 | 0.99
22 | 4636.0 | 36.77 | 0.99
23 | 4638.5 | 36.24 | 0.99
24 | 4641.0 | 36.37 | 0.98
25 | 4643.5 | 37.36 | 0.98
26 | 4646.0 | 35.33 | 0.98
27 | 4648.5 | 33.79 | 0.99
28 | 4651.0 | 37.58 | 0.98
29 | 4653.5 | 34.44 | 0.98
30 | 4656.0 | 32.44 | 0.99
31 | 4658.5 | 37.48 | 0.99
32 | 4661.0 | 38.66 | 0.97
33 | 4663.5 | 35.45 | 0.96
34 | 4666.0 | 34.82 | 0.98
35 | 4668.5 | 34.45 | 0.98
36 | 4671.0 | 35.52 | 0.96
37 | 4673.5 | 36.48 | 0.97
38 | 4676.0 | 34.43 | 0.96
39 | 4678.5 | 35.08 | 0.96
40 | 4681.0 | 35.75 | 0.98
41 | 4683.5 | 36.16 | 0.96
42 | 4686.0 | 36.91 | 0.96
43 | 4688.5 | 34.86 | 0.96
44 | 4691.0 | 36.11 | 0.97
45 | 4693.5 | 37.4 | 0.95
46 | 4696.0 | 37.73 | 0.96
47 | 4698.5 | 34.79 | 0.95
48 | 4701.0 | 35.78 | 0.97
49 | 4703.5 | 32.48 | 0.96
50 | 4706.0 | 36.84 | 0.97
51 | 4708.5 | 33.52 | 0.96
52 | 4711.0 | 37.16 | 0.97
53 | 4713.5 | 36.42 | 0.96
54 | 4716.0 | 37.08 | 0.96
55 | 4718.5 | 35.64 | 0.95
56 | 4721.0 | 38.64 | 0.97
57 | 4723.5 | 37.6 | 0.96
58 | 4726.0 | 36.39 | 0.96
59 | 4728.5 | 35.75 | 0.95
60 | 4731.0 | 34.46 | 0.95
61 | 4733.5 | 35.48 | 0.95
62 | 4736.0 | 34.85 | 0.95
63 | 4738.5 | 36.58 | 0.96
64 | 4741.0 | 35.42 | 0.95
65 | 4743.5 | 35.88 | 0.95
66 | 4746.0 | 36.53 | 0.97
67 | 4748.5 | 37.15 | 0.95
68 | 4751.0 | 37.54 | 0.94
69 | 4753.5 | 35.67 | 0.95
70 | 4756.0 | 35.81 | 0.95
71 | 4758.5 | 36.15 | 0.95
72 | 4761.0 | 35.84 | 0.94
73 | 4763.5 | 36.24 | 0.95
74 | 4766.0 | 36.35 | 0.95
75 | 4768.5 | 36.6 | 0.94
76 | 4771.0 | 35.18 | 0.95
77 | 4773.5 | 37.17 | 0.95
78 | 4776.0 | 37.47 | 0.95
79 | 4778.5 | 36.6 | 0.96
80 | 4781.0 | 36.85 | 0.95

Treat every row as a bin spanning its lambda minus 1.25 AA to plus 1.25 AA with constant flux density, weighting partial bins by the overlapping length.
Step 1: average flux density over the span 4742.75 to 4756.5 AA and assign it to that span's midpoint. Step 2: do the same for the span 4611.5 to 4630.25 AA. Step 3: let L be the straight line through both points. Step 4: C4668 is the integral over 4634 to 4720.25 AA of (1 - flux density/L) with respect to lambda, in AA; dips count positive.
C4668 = 1.2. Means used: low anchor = 36.2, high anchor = 36.5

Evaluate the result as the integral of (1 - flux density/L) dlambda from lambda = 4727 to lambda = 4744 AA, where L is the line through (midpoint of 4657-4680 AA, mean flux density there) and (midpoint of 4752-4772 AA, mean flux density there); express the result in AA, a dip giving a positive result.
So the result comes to 0.2 AA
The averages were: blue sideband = 35.8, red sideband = 36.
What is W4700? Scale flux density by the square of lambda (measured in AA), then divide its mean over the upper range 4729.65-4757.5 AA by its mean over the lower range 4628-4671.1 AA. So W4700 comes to 1.04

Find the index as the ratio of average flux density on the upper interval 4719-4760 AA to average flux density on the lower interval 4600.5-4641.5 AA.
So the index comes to 1.0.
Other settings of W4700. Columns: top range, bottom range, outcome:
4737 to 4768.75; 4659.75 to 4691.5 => 1.05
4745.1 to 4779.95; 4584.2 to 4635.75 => 1.09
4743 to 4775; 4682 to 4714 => 1.04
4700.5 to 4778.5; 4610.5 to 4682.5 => 1.05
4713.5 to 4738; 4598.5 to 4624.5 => 1.07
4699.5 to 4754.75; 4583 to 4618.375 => 1.08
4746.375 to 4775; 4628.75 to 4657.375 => 1.07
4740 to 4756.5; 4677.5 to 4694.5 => 1.03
